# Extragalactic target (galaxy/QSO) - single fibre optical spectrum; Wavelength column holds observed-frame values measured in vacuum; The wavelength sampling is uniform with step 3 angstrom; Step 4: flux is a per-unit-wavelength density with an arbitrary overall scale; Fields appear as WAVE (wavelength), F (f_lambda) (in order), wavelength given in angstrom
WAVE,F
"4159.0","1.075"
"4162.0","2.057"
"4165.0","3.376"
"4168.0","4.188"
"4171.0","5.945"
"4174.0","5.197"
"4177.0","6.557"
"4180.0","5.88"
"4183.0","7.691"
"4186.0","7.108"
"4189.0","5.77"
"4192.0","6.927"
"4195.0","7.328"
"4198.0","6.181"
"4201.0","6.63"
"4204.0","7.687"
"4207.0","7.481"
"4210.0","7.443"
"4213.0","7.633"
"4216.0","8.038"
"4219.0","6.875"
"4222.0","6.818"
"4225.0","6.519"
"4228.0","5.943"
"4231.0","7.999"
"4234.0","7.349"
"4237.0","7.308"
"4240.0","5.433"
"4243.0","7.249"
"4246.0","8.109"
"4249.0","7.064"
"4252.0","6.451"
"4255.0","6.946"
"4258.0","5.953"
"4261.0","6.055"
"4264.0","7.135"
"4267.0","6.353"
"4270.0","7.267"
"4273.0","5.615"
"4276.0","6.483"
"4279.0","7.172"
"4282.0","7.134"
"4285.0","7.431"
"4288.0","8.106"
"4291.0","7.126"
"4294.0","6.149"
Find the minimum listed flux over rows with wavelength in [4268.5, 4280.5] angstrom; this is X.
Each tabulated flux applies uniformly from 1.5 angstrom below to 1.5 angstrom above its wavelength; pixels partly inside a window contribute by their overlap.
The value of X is 5.615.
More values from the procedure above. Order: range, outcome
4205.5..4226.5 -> 6.519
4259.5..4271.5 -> 6.055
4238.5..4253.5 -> 5.433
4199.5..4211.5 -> 6.63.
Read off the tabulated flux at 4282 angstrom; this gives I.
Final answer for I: 7.134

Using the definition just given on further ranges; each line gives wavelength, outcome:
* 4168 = 4.188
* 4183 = 7.691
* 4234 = 7.349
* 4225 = 6.519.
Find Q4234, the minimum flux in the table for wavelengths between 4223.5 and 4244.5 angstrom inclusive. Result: 5.433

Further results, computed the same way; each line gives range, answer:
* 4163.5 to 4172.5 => 3.376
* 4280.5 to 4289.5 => 7.134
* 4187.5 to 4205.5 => 5.77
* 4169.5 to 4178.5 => 5.197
